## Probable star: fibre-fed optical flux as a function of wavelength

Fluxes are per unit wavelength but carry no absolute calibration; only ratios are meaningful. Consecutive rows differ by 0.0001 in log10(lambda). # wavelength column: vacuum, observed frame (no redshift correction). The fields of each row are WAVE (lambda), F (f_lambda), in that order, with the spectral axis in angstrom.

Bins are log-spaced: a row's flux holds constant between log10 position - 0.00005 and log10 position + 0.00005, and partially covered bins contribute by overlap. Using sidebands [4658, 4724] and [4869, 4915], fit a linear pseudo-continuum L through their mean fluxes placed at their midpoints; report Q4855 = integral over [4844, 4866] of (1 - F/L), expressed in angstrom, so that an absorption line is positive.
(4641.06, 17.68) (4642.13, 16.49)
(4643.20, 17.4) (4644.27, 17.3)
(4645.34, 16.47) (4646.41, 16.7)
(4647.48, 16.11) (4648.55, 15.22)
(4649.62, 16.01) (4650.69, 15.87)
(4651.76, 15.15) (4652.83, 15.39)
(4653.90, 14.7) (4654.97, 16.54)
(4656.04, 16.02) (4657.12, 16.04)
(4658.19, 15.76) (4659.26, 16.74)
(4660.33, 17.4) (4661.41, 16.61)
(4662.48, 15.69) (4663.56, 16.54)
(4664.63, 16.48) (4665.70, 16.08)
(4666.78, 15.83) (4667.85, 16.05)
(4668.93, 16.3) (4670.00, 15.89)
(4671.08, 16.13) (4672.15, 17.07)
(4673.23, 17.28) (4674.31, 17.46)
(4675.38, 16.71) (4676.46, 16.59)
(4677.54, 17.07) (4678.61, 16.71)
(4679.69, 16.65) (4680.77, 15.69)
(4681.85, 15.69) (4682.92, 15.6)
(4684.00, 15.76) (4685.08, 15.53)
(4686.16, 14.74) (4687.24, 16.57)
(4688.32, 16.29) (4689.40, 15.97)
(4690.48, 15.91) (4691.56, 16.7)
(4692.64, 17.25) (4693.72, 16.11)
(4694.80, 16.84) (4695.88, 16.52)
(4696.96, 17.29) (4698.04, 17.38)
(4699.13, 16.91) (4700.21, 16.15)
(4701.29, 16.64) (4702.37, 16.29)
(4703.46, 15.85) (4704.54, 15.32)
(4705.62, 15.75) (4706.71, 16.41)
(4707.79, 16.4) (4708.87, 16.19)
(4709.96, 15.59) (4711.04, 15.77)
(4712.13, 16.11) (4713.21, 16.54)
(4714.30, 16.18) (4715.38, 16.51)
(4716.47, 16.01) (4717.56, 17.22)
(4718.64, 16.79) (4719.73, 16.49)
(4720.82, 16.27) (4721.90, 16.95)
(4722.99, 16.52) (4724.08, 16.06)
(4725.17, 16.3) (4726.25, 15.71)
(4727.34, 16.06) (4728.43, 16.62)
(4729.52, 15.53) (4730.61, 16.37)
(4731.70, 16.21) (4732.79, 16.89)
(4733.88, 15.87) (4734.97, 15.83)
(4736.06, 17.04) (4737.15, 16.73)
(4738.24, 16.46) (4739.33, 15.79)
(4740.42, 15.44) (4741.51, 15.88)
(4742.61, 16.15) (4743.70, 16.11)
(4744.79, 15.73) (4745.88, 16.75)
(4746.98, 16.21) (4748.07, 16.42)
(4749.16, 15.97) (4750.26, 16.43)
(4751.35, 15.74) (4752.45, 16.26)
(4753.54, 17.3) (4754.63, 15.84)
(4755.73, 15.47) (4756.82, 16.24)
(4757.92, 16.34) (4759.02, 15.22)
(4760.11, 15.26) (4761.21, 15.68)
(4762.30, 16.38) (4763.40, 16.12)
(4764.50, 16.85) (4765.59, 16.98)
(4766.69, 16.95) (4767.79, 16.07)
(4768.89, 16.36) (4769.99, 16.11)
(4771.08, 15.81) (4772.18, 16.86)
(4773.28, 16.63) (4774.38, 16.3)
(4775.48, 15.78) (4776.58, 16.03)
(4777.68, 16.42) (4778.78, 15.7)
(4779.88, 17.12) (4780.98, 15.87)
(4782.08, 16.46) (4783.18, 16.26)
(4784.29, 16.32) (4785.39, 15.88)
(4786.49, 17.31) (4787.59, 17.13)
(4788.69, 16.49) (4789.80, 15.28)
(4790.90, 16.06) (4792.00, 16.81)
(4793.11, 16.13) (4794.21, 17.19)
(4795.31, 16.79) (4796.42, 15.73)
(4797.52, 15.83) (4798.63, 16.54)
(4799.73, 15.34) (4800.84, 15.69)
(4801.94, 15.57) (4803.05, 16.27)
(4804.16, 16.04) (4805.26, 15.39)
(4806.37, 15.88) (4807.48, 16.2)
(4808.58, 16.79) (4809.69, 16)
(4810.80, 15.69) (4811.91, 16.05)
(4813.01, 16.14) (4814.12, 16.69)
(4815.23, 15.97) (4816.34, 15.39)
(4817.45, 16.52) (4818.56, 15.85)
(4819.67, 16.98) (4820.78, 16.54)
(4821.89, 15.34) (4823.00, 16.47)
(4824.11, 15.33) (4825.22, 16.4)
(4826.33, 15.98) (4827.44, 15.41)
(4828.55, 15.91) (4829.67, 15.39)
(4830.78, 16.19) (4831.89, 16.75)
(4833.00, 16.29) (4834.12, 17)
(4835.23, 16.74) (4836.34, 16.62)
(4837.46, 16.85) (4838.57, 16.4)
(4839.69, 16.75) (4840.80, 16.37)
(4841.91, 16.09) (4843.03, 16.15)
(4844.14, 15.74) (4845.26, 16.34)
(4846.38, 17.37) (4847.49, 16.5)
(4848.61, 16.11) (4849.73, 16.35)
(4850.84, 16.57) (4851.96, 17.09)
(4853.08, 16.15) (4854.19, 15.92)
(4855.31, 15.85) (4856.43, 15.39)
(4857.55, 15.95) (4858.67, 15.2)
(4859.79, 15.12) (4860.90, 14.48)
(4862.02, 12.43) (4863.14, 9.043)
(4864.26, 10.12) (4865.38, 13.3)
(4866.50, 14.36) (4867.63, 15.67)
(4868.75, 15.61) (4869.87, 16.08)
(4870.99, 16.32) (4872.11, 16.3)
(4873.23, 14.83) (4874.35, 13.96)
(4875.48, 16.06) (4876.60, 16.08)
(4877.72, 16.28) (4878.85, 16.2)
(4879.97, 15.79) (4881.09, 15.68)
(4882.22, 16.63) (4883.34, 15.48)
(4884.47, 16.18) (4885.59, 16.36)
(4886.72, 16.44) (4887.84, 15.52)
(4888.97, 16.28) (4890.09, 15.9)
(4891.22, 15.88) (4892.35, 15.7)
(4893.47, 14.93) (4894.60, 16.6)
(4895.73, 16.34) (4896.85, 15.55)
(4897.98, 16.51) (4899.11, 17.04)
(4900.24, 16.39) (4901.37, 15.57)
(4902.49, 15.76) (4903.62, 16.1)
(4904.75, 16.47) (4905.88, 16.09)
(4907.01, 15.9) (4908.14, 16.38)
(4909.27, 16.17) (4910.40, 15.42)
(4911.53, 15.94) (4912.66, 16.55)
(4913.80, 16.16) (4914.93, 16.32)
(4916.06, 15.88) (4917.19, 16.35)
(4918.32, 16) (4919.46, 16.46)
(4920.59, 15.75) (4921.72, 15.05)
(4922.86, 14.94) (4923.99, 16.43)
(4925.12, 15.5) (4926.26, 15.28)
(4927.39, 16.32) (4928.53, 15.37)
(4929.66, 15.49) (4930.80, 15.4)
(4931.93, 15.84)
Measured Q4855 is 1.4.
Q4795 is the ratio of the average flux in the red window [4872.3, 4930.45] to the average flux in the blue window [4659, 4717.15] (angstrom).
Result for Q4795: 0.98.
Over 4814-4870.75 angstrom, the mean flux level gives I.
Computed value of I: 15.7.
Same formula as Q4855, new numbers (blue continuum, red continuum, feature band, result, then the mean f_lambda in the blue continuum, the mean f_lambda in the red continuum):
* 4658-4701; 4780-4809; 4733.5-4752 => 0.2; 16.4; 16.2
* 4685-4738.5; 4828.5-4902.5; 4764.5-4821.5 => -0.8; 16.3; 15.7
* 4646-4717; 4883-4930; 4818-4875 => 1.4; 16.2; 16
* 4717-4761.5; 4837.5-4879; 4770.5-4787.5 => -0.4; 16.2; 15.4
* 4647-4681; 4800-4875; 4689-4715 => -0.3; 16.3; 15.7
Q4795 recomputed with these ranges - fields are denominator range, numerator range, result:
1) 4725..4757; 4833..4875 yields 0.96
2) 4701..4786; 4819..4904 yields 0.97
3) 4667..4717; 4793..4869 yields 0.97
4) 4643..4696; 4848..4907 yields 0.96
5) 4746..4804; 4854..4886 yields 0.93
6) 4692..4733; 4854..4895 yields 0.93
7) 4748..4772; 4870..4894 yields 0.98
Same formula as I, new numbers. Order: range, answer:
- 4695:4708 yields 16.4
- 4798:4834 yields 16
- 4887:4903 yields 16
